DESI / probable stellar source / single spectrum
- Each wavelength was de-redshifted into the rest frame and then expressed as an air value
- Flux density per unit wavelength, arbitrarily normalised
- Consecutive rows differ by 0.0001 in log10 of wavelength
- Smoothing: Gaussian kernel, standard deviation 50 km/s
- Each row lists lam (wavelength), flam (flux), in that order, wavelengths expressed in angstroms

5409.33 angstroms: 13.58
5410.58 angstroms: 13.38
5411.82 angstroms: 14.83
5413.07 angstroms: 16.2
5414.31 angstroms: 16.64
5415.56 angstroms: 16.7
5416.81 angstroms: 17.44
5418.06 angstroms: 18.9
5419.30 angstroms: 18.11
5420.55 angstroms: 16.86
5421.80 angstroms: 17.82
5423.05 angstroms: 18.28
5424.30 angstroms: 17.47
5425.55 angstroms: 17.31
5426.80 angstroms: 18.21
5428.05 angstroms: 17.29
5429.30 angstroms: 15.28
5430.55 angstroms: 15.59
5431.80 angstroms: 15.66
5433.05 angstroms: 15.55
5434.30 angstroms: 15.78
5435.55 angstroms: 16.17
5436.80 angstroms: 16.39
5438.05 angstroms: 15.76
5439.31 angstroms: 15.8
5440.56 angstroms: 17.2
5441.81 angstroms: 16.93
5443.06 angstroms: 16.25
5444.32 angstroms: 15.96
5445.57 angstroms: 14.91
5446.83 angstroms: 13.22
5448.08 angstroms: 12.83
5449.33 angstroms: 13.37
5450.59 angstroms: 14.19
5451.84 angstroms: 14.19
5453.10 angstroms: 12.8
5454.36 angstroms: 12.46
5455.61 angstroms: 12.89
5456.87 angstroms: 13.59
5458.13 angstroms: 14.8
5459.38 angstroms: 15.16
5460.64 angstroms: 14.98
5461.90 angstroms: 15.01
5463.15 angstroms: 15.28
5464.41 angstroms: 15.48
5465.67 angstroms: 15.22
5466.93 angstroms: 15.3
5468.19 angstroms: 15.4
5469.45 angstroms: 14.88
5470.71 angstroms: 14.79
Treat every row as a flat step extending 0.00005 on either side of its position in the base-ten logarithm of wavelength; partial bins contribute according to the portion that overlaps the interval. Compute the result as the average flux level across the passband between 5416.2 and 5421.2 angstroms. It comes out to 17.8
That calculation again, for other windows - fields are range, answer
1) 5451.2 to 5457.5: 13.2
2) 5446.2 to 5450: 13.2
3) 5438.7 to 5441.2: 16.5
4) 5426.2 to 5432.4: 16.4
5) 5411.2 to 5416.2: 16.1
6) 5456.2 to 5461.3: 14.6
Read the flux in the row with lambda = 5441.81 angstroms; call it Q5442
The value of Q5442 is 16.93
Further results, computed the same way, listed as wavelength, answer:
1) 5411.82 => 14.83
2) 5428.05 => 17.29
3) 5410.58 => 13.38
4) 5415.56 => 16.7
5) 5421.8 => 17.82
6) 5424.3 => 17.47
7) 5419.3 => 18.11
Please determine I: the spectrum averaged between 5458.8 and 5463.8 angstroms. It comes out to 15.1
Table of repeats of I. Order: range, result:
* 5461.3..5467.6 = 15.3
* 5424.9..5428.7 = 17.6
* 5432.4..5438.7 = 15.9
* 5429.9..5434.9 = 15.7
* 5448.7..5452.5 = 13.9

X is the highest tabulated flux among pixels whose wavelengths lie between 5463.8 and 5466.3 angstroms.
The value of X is 15.48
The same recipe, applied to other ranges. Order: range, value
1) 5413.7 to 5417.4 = 17.44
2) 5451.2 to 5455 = 14.19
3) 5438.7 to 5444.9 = 17.2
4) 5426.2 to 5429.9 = 18.21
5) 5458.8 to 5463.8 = 15.28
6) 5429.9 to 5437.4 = 16.39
